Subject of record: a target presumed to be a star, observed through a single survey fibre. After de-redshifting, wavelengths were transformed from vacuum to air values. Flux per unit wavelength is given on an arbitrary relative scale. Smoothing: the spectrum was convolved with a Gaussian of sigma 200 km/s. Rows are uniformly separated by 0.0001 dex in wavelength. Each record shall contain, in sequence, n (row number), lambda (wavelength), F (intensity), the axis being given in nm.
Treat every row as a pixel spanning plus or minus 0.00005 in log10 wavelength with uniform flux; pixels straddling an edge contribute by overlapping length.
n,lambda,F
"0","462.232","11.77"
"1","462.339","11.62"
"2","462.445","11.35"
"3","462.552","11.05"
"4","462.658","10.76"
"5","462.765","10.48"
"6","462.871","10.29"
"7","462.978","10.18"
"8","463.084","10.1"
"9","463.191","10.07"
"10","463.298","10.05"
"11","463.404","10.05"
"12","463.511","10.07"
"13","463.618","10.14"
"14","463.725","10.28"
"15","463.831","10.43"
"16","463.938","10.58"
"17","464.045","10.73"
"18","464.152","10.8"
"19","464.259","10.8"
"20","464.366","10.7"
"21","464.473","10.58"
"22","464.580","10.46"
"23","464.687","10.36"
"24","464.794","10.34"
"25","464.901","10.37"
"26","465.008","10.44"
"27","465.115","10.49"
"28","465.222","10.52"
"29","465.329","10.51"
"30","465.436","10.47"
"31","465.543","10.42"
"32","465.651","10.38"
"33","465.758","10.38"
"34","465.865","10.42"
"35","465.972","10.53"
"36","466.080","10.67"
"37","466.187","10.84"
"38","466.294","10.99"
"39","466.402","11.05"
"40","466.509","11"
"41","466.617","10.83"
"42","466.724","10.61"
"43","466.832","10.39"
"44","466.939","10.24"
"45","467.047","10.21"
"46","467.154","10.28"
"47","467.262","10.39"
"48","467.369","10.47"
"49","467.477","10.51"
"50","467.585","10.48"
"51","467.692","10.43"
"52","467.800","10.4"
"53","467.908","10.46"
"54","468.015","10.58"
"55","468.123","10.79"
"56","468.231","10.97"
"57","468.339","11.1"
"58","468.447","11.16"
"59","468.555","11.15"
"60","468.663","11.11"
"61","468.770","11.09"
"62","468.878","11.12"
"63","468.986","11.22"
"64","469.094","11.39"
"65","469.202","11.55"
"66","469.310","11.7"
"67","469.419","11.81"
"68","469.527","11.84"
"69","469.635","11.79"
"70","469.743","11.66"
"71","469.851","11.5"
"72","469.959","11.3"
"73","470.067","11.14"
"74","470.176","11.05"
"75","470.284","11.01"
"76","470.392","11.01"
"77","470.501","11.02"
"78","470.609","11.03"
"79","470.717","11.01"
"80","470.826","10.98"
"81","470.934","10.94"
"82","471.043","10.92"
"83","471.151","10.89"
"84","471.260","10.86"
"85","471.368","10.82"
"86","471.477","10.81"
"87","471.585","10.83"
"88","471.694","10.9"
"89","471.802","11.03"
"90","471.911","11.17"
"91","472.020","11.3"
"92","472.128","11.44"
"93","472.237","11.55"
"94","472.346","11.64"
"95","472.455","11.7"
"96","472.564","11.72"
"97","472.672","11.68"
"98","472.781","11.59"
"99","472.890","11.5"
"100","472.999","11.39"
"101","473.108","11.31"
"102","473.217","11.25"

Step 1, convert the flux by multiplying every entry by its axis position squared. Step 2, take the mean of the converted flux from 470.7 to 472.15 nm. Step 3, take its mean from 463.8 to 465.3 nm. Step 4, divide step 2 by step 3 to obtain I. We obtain 1.1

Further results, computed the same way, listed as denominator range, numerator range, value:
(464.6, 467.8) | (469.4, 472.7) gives 1.09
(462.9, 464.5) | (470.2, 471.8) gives 1.09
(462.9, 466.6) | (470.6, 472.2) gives 1.08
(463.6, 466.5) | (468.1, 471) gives 1.09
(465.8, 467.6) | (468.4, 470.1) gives 1.09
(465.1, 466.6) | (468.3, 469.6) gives 1.08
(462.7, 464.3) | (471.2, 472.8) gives 1.13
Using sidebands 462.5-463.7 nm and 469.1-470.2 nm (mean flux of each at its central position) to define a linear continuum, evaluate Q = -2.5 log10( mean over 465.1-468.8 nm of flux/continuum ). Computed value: 0.038 mag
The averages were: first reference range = 10.3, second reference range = 11.5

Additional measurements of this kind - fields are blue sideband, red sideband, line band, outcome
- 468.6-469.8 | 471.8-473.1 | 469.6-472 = 0.04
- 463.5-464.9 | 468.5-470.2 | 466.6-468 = 0.06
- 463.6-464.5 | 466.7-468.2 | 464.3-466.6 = -0.01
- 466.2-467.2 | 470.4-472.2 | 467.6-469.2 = -0.02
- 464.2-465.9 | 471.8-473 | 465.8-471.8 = 0.01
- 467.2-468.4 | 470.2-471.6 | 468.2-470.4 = -0.06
